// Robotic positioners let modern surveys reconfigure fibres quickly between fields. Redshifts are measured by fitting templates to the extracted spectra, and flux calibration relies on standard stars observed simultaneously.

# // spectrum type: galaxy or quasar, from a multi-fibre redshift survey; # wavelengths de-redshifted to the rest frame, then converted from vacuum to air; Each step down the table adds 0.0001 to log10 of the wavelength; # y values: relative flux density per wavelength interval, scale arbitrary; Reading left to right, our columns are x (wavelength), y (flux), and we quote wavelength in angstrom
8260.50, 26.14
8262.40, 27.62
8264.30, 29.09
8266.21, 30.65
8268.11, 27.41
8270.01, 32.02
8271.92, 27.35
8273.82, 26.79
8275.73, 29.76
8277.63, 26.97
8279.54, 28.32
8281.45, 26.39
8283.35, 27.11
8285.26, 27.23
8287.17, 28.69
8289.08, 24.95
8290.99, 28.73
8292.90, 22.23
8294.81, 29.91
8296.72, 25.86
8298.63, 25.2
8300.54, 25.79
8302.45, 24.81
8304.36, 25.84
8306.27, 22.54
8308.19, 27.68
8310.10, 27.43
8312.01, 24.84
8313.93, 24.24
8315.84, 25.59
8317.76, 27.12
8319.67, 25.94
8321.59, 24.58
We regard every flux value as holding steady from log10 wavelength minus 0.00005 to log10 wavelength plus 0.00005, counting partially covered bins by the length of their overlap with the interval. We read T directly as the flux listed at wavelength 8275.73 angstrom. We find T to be 29.76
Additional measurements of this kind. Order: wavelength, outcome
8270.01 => 32.02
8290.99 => 28.73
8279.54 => 28.32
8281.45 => 26.39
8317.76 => 27.12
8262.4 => 27.62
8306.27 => 22.54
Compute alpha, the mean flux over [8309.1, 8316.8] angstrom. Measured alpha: 25.5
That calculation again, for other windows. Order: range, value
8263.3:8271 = 29.8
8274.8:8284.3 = 27.7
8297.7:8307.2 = 24.9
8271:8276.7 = 28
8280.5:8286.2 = 26.9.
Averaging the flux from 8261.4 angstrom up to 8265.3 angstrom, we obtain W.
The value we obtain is 28.3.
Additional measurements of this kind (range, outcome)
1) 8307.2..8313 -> 26.6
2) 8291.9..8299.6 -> 25.8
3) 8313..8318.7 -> 25.7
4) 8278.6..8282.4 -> 27.4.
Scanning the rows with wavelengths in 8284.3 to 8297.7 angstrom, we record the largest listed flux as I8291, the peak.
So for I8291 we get 29.91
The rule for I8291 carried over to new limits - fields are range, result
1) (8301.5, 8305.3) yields 25.84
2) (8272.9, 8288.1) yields 29.76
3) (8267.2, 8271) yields 32.02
